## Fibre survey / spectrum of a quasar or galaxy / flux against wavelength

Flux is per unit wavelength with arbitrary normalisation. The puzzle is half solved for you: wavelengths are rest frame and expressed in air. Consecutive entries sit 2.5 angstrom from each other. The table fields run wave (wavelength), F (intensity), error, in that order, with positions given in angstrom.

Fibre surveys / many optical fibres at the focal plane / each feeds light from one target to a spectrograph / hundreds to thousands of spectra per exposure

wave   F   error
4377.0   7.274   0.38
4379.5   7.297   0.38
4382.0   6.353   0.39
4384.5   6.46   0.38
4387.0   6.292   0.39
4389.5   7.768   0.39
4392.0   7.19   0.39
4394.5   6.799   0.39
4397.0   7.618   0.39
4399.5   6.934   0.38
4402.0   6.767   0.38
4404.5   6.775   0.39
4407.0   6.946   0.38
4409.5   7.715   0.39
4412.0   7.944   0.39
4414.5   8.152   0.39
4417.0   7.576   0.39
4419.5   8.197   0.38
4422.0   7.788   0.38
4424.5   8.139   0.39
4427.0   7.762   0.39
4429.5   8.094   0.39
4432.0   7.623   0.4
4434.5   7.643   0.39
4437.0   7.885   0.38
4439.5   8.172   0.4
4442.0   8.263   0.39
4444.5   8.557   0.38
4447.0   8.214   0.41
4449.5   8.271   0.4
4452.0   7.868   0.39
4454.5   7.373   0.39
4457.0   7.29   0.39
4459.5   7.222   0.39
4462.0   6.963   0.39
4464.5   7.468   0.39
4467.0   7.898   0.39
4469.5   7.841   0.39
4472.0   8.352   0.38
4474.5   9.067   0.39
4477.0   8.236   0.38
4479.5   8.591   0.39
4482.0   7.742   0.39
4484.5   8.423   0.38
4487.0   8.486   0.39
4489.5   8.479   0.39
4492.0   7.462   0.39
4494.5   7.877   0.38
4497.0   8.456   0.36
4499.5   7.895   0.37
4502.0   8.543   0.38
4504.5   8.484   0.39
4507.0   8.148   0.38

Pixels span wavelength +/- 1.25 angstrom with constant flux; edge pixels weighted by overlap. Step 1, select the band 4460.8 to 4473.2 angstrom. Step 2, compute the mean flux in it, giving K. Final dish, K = 7.7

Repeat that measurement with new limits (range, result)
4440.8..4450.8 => 8.32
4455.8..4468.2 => 7.37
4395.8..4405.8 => 7.02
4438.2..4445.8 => 8.33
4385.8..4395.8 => 7.02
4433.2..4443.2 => 7.99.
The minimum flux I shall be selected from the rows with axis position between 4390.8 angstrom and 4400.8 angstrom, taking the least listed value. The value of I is 6.799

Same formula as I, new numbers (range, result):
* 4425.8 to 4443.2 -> 7.623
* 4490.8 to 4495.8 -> 7.462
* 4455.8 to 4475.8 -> 6.963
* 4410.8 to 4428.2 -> 7.576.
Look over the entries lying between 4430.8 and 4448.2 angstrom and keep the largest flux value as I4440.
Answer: 8.557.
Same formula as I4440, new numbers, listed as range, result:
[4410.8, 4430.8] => 8.197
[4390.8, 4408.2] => 7.618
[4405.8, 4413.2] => 7.944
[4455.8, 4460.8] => 7.29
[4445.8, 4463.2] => 8.271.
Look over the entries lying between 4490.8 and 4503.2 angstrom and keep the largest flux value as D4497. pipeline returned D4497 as 8.543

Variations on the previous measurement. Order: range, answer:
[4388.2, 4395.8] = 7.768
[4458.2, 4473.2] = 8.352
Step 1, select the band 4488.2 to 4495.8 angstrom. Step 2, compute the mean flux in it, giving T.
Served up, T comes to 7.95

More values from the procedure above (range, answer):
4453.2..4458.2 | 7.34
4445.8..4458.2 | 7.8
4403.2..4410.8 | 7.15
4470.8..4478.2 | 8.56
